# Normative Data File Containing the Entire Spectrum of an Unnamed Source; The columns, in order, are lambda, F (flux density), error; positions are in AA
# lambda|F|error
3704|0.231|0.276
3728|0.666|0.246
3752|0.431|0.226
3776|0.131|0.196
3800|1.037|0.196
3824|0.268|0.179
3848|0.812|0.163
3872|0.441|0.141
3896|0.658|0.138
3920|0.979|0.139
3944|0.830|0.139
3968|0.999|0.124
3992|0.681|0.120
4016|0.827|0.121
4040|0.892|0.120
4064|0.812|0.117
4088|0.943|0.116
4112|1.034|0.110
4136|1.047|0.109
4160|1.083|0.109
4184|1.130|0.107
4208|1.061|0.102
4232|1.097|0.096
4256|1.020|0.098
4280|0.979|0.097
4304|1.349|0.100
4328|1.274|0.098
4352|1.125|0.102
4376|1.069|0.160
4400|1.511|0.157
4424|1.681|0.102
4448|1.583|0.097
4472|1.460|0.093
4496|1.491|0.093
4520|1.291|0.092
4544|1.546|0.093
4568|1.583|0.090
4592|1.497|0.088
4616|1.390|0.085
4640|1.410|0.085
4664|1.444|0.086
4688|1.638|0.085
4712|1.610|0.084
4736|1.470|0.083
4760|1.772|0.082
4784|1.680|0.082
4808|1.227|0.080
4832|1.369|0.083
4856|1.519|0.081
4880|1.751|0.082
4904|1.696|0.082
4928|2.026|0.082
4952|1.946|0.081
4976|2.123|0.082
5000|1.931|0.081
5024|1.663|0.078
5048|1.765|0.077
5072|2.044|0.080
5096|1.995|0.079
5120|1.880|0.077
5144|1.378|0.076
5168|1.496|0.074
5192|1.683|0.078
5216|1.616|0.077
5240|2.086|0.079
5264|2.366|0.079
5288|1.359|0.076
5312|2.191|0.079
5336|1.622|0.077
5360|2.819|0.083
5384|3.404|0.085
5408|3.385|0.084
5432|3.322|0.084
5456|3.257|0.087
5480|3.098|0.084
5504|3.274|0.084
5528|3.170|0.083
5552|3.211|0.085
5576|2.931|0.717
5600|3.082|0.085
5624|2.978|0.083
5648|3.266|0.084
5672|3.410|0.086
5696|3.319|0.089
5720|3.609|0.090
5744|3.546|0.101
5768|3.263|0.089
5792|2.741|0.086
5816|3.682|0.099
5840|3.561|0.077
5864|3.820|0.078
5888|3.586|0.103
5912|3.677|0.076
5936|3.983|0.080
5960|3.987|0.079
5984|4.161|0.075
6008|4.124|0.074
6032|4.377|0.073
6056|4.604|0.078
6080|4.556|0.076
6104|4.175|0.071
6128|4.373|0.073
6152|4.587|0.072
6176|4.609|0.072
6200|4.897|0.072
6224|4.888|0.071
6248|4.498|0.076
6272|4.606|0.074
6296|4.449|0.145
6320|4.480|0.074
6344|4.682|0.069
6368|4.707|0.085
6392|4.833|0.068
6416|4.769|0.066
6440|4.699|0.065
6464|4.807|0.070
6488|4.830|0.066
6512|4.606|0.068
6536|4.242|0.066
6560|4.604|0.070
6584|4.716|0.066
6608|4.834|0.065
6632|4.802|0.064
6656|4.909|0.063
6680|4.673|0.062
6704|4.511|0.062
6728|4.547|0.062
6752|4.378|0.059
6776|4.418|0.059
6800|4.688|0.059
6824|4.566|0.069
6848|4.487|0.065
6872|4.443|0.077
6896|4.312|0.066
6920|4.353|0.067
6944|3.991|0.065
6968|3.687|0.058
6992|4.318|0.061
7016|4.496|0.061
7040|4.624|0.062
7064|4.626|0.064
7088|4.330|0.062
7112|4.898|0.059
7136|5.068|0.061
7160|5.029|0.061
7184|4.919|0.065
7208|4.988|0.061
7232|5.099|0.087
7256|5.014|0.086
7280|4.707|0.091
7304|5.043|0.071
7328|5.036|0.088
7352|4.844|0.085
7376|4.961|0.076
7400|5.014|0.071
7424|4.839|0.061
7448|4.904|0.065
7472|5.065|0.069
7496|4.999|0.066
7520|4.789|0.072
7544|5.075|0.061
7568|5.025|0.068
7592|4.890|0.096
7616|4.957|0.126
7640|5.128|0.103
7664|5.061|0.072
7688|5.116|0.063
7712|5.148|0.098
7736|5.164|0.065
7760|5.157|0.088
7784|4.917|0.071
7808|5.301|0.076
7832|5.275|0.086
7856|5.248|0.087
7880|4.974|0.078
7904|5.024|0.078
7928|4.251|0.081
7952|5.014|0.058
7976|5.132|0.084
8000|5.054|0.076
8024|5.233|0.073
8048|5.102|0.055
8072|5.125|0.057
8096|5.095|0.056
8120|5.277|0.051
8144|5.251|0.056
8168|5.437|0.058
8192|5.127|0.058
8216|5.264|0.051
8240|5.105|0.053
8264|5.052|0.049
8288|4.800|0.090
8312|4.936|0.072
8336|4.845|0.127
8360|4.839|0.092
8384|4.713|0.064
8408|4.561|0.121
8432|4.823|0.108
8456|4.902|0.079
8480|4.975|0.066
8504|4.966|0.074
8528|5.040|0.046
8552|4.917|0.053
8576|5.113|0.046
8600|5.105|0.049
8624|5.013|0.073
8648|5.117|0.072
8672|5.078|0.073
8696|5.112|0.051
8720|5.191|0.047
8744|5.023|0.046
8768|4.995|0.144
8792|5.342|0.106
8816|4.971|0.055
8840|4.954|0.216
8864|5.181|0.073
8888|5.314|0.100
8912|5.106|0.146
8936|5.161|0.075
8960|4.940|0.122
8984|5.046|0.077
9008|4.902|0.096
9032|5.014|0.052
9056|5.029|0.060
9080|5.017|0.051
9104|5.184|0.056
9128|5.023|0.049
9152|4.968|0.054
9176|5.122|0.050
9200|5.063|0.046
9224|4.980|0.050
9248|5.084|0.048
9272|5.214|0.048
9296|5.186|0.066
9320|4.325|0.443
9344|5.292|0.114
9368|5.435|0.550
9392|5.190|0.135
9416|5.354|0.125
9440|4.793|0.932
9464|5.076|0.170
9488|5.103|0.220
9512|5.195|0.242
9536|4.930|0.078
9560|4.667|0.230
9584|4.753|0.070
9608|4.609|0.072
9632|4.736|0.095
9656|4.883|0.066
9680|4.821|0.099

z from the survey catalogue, 0.345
